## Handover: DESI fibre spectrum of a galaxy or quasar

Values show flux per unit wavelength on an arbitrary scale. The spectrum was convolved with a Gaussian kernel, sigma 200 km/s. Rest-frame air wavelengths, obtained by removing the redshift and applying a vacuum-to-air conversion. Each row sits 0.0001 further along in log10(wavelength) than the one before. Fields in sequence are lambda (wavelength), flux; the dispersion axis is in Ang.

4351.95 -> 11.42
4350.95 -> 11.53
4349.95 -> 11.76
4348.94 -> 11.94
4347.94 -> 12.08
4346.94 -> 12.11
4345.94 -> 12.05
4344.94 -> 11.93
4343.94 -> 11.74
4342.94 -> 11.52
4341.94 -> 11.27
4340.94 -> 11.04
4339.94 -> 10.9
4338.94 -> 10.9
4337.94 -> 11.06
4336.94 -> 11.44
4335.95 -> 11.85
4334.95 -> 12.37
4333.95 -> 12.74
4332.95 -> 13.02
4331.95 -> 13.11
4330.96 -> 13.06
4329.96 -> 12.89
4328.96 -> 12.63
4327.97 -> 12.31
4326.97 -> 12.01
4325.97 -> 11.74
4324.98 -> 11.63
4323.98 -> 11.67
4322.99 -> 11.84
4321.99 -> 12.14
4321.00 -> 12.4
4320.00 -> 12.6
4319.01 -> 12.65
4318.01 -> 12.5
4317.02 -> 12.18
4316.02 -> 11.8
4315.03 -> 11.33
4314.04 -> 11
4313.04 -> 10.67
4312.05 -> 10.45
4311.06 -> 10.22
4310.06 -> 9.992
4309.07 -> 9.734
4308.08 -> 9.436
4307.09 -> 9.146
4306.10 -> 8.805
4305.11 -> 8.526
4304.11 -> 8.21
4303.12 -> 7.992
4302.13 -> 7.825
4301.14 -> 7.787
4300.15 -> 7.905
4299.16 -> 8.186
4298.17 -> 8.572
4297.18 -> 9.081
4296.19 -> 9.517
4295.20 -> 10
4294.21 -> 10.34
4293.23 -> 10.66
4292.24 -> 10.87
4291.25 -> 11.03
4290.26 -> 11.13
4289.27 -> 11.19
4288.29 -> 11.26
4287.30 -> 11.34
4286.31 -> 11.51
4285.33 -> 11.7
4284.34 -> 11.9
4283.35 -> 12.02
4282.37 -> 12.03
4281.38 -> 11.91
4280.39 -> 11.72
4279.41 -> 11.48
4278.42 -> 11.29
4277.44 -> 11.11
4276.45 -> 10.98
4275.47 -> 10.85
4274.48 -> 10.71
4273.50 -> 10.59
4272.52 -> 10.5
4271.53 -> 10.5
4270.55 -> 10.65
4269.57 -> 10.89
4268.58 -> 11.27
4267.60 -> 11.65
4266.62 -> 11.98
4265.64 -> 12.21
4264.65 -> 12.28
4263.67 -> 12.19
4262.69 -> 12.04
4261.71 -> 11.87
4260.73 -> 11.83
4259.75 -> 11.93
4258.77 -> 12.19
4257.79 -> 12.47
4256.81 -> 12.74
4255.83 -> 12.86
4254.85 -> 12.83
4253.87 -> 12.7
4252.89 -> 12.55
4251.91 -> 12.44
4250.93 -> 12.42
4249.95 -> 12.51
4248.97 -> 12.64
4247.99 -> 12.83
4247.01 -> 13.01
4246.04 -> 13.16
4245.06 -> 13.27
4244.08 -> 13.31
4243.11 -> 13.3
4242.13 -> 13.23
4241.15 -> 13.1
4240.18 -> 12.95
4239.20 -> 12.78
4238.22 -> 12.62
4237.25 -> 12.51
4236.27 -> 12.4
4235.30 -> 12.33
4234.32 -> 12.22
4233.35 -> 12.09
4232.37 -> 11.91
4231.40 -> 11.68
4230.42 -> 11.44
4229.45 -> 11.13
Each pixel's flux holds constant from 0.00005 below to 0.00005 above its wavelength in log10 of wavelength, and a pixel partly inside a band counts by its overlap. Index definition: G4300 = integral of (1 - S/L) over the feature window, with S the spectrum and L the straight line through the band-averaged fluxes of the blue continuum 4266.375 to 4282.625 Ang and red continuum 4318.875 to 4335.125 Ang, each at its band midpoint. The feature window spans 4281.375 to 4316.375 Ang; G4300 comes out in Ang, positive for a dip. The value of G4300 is 4.8 Ang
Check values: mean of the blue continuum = 11.2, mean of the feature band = 10.1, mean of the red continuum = 12.4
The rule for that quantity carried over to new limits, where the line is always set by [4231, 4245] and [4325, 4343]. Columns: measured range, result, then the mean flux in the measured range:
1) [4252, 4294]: 2.70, 11.6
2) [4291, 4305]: 3.60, 9.09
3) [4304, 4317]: 2.21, 10.1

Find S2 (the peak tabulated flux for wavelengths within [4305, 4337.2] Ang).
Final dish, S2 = 13.11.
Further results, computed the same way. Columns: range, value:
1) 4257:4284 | 12.47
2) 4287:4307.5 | 11.34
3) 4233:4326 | 13.31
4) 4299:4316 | 11.33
